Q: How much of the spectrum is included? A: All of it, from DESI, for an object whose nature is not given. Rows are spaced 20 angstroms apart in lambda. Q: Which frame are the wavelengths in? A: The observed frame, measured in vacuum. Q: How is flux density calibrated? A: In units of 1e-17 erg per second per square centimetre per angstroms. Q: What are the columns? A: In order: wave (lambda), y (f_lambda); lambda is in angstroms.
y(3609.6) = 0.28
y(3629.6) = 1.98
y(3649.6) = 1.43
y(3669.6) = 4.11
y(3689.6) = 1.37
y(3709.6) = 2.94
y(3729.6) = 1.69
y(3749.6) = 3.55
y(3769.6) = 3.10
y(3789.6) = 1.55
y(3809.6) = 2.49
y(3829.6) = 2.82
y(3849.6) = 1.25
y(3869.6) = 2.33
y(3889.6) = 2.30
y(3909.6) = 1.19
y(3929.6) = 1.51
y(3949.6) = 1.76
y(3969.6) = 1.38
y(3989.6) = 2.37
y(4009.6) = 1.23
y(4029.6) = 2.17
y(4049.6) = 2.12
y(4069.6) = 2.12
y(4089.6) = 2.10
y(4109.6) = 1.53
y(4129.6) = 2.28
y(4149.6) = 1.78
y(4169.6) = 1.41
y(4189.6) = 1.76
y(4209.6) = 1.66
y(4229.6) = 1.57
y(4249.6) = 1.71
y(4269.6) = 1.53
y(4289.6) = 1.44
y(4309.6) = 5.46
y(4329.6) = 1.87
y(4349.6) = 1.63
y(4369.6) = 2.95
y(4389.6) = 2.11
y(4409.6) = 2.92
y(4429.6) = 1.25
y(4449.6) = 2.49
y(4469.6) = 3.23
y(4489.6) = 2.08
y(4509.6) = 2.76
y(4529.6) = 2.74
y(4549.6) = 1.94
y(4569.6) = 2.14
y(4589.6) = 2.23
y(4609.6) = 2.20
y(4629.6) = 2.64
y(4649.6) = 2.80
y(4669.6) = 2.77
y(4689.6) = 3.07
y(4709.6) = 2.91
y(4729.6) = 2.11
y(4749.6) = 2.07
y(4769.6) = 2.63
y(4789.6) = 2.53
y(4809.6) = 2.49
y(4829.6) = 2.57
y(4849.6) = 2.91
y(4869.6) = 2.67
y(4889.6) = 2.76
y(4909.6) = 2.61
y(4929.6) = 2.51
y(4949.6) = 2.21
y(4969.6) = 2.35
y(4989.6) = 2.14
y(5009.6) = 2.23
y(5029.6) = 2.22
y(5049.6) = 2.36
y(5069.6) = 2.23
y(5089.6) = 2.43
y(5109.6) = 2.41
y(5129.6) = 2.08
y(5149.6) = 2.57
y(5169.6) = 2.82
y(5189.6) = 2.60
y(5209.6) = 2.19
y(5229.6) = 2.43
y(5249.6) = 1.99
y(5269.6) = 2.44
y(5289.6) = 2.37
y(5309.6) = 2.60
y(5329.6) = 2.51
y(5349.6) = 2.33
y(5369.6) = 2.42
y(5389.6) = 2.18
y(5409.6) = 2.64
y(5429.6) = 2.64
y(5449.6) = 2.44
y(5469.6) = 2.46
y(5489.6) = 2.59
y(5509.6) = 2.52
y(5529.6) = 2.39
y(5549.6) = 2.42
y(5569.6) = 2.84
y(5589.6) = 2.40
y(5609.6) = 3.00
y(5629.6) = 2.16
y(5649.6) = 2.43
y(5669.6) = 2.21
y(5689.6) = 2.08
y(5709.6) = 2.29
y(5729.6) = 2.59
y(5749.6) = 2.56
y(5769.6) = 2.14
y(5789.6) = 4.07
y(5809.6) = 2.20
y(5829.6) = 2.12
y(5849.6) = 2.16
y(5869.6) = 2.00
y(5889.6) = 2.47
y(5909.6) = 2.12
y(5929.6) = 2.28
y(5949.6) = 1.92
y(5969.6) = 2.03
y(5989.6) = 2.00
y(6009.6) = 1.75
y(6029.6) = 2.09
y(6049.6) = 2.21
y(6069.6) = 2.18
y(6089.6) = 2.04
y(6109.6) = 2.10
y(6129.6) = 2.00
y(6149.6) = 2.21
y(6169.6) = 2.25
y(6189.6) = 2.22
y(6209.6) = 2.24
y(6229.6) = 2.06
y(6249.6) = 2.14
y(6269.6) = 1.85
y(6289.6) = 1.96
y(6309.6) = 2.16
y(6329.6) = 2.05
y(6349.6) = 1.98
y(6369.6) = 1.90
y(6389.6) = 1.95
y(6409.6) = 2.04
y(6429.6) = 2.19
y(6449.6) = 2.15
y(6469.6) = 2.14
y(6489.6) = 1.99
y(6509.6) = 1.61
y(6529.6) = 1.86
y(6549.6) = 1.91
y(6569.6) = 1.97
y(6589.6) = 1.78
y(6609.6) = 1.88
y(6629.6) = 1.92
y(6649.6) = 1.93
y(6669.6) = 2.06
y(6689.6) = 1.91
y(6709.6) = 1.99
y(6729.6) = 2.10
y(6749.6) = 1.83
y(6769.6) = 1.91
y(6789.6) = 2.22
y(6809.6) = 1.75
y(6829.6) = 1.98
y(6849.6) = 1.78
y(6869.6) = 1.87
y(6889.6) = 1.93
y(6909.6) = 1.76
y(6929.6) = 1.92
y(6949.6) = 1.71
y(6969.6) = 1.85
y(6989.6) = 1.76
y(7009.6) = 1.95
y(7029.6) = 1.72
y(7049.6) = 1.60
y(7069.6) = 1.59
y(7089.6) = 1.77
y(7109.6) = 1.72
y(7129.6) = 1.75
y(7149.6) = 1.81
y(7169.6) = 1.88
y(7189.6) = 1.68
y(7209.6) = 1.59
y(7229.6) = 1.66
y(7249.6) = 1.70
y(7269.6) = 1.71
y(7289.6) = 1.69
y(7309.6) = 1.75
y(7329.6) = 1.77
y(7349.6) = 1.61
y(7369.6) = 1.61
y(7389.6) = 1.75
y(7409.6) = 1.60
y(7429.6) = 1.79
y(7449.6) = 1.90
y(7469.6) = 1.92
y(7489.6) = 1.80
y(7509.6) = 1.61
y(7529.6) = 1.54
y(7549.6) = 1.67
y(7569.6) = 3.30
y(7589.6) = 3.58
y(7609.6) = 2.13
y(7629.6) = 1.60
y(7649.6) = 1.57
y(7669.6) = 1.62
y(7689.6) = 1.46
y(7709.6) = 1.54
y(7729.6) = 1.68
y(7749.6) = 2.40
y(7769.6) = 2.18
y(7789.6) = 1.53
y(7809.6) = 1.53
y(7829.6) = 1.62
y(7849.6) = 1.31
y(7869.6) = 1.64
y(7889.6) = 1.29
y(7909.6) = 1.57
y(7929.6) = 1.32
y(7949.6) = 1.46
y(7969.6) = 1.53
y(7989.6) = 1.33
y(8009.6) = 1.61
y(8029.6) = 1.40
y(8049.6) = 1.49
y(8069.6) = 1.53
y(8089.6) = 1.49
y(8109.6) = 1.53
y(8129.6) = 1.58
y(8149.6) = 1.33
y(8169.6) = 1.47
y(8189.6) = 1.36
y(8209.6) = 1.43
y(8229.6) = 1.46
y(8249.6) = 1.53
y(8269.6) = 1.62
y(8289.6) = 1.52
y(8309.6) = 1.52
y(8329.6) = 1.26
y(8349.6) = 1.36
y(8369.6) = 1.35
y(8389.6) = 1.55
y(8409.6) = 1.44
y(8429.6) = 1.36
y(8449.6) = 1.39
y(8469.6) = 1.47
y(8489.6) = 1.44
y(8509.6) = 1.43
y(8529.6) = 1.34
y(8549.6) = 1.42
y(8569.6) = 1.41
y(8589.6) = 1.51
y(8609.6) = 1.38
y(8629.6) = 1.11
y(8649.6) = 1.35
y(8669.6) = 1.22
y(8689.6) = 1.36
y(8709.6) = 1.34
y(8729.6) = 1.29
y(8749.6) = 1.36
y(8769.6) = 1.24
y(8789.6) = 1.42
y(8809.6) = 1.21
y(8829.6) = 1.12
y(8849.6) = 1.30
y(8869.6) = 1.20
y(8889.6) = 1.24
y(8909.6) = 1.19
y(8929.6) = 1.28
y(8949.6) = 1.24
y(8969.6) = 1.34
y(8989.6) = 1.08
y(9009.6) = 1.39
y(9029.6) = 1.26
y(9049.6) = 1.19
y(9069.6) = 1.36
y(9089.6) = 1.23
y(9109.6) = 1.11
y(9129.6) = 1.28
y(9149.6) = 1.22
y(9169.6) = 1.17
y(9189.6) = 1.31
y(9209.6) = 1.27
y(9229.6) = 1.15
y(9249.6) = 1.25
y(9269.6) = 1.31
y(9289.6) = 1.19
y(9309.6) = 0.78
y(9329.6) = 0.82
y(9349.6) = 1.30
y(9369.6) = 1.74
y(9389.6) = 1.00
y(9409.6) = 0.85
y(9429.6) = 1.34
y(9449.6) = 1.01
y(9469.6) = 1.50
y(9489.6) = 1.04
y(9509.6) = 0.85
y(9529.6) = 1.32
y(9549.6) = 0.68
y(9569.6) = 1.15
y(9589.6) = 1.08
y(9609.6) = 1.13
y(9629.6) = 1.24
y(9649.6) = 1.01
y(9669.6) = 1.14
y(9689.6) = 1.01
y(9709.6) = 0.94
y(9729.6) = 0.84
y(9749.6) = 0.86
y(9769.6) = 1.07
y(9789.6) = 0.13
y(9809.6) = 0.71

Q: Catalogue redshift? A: 0.15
